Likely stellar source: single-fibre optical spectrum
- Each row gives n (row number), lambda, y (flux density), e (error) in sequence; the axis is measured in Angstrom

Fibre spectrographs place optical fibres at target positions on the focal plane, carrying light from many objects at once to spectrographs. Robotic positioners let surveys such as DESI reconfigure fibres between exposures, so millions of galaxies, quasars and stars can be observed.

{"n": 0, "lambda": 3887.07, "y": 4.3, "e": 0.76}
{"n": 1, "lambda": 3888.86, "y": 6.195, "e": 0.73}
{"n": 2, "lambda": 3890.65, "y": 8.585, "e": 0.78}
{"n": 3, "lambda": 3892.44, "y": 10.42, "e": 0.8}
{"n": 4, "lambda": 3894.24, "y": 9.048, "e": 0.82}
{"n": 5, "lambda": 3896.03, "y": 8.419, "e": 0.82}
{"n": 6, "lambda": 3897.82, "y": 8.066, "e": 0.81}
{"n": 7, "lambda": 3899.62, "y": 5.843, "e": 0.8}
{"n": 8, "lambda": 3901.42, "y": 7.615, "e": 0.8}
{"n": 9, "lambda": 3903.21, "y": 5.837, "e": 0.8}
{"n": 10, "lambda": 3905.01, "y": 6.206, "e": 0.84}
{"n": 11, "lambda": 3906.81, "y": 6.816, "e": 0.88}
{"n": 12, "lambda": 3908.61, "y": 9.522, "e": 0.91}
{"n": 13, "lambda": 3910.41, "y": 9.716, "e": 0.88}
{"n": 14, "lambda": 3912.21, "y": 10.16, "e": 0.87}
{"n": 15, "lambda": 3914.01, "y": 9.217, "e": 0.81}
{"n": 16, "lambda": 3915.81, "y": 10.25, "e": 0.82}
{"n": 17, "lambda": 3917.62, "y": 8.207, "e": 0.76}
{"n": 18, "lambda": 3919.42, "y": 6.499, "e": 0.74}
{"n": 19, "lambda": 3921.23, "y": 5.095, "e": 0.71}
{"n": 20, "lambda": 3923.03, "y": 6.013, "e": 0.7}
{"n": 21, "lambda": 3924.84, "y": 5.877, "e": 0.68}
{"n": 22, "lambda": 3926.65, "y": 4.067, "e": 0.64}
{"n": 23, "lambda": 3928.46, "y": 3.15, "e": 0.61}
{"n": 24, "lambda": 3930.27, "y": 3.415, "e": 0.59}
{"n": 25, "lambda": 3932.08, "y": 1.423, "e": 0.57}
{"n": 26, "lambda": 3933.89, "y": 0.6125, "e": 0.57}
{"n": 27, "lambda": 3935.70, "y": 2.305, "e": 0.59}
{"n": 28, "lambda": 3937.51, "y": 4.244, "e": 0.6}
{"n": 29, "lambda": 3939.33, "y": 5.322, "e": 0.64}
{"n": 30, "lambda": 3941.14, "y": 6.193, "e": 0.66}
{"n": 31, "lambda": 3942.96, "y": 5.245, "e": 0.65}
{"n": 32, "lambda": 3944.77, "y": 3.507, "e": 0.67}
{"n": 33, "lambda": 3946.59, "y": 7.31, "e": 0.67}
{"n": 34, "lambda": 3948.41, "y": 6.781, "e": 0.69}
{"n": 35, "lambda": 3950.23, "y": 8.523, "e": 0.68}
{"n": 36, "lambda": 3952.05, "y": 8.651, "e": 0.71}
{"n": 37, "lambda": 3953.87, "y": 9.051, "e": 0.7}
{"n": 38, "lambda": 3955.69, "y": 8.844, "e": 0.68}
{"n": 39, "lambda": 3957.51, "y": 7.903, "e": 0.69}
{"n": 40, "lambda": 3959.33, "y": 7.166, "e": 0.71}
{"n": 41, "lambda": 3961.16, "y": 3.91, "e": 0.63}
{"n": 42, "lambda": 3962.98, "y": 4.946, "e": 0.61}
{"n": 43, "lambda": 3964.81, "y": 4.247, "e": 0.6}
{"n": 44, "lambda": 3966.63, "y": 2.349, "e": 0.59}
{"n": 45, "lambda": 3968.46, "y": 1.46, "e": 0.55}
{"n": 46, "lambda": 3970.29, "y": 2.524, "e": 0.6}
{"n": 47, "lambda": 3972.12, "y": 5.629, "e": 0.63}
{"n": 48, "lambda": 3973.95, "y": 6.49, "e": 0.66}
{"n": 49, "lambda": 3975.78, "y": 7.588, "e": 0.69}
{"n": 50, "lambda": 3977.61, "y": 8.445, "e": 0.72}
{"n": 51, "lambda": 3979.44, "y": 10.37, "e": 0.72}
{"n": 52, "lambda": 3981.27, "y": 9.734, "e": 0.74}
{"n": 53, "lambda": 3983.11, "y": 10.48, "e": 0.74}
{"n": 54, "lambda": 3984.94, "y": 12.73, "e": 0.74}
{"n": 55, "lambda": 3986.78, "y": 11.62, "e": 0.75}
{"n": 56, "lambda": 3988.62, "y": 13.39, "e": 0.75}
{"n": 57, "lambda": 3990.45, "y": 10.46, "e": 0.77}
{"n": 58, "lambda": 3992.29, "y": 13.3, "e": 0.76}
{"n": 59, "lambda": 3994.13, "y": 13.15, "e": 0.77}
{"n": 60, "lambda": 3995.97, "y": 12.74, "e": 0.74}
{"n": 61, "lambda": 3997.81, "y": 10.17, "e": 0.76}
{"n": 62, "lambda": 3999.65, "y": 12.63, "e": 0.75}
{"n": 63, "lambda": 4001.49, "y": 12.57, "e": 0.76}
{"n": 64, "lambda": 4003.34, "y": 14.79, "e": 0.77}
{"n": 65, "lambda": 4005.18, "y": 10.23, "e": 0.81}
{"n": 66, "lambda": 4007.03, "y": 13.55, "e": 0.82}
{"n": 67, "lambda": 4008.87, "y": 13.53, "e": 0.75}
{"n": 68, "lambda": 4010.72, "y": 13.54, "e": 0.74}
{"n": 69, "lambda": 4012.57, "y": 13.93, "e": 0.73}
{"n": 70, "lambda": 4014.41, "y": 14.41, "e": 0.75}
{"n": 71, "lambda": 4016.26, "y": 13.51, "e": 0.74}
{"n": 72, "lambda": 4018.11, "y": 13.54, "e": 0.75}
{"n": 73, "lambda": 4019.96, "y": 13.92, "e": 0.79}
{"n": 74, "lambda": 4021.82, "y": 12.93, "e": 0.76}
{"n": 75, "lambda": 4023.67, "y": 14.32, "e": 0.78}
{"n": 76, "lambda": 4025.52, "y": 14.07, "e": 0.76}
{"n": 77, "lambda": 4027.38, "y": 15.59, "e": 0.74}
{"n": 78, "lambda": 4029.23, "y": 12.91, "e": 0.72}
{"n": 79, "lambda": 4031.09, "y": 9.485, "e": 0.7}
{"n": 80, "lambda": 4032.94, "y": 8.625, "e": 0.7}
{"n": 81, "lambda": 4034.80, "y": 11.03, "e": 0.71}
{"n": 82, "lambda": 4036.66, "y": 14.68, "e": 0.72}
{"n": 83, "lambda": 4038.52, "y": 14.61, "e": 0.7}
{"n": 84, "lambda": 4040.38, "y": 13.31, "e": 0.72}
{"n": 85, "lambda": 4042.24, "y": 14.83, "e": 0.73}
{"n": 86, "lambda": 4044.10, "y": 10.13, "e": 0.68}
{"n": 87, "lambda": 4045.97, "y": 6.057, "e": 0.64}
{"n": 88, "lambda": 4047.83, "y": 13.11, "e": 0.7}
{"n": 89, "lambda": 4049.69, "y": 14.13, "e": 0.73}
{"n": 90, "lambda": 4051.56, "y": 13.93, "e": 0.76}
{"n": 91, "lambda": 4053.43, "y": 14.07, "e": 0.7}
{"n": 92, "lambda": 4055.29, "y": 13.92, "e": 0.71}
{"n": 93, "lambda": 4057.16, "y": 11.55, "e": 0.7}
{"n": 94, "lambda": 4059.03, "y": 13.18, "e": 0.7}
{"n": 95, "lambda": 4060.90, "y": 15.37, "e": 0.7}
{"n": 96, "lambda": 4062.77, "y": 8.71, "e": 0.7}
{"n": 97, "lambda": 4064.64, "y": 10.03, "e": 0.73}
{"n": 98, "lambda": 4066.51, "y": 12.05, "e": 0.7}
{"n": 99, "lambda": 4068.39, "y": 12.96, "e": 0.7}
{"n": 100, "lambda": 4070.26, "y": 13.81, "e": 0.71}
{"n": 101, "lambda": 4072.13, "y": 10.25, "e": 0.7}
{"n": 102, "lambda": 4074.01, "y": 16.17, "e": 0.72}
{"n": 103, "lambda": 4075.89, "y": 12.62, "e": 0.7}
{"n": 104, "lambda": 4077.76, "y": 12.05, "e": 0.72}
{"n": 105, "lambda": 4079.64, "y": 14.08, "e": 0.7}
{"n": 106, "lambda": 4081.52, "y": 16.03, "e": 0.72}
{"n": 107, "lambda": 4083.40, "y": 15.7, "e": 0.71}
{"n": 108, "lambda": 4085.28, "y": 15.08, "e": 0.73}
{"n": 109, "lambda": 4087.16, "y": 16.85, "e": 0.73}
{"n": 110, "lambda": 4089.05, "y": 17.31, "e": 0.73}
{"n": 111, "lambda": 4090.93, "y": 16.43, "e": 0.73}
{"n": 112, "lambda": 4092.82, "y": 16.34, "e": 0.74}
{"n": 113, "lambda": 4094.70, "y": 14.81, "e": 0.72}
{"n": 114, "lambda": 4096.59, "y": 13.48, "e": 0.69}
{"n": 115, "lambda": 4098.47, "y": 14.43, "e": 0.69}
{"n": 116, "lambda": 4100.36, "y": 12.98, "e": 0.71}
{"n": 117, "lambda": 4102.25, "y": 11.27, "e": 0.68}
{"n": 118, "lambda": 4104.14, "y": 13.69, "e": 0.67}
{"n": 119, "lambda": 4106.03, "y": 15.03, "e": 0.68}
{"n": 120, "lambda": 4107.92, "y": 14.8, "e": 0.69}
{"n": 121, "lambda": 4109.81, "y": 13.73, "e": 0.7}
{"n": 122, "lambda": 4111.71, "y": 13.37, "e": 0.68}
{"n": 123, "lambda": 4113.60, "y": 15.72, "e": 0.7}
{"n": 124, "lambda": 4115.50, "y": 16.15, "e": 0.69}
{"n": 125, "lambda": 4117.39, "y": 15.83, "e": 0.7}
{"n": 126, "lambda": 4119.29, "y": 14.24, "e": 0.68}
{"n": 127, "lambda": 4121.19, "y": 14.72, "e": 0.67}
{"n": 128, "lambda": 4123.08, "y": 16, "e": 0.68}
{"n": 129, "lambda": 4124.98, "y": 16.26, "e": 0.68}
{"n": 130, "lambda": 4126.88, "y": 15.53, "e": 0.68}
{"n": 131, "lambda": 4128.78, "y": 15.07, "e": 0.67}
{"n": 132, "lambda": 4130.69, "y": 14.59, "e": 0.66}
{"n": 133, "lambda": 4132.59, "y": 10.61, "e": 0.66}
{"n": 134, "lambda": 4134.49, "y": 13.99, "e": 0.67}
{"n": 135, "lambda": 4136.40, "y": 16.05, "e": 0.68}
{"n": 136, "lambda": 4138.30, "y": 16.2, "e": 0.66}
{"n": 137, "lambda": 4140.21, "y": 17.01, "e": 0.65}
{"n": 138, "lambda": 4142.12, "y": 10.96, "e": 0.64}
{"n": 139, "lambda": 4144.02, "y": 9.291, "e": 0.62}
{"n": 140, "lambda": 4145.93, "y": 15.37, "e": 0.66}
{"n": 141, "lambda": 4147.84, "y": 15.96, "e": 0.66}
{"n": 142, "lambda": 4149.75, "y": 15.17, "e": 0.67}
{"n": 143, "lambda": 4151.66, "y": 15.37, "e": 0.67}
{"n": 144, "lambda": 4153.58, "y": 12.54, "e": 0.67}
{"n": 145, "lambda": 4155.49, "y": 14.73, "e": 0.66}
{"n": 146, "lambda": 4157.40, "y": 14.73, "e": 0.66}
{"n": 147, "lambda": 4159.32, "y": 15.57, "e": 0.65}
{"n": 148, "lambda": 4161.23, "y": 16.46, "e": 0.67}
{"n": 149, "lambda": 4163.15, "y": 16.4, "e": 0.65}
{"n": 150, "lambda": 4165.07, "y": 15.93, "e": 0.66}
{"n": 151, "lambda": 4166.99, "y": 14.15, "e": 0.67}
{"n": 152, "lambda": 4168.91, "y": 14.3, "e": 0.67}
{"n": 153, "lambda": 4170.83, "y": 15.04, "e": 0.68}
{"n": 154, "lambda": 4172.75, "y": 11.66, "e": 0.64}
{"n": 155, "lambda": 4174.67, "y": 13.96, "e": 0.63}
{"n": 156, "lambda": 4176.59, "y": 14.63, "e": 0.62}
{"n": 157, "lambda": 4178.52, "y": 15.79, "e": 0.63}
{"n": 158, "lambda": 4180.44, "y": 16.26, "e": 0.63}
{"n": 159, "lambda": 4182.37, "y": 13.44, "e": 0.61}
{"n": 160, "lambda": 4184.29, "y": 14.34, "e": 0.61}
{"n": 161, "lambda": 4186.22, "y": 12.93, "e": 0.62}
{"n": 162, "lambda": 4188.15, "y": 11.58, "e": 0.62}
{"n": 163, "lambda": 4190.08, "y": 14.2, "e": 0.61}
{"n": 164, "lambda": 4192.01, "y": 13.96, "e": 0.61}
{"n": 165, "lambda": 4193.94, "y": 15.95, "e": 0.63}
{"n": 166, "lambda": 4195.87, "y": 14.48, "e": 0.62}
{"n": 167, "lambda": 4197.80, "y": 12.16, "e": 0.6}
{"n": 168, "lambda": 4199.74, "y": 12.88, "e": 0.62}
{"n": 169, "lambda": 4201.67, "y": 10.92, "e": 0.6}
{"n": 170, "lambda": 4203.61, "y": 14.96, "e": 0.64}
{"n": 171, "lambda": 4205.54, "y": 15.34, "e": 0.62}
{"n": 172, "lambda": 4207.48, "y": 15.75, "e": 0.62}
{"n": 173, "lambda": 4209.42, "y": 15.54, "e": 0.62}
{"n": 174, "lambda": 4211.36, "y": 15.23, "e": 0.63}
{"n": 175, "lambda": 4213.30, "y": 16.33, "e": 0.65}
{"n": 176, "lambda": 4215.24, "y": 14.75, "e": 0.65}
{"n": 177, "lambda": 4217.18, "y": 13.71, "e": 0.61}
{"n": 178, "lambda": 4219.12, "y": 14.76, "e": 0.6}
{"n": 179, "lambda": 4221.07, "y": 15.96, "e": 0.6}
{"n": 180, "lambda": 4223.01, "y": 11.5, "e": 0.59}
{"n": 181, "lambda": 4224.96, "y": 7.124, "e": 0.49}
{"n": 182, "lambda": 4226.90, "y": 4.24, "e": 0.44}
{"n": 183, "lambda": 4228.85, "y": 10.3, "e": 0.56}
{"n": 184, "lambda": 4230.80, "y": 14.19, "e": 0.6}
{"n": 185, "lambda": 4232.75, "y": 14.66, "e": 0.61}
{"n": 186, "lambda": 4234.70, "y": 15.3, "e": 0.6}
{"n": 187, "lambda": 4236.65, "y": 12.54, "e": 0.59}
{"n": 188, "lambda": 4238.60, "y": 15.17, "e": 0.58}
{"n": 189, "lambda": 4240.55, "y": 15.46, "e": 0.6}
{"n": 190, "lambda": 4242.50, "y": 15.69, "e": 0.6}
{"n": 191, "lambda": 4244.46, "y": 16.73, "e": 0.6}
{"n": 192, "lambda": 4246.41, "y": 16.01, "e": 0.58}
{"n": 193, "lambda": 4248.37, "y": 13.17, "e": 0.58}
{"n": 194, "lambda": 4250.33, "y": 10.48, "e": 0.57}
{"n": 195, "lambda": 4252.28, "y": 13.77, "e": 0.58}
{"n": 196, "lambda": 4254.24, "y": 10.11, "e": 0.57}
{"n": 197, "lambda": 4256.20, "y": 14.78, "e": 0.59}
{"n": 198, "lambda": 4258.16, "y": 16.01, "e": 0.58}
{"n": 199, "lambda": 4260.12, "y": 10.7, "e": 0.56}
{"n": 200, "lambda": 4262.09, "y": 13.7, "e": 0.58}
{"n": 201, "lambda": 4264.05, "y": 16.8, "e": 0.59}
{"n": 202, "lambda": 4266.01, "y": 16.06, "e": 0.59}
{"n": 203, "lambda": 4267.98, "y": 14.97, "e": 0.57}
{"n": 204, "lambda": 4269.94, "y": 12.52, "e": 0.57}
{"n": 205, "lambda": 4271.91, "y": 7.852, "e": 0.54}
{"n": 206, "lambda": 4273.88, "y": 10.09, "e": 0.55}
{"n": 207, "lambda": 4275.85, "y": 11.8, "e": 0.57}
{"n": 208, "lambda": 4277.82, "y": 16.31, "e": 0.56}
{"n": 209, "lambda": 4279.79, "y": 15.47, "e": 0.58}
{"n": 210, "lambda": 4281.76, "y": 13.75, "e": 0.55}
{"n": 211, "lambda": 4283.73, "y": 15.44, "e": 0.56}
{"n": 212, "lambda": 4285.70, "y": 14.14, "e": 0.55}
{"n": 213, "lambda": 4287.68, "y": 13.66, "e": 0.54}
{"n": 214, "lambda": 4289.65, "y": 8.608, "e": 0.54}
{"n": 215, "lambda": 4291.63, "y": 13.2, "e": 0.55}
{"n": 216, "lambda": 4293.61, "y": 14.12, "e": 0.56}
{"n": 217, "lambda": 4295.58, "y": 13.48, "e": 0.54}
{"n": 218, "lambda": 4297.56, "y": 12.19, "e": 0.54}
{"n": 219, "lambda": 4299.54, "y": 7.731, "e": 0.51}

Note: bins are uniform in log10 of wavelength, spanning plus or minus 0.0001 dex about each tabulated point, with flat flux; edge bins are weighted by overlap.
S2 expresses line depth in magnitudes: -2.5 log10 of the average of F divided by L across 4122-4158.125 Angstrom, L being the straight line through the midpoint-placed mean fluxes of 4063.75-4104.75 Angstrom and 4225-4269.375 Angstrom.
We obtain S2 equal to -0.05 mag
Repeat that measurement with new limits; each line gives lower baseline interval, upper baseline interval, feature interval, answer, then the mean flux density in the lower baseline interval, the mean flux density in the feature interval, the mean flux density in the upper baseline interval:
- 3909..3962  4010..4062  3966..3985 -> 0.30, 6.2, 6.89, 13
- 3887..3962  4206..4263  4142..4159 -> -0.20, 6.58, 14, 13.6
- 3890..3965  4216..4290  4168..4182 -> -0.23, 6.54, 14.5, 13.3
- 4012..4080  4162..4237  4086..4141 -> -0.13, 12.8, 14.9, 13.8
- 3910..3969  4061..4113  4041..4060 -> -0.05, 5.8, 12.5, 13.9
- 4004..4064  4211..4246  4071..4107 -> -0.11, 12.8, 14.5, 13.5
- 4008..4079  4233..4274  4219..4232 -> 0.24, 12.8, 11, 13.8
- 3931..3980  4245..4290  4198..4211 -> -0.19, 5.56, 14.2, 13.4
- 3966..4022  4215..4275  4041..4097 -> -0.17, 10.9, 13.5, 13.2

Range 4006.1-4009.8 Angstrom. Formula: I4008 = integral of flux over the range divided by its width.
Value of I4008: 13.5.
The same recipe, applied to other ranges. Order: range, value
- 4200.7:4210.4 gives 14.5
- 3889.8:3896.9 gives 9.12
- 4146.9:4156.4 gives 14.7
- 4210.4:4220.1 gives 15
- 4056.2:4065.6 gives 11.8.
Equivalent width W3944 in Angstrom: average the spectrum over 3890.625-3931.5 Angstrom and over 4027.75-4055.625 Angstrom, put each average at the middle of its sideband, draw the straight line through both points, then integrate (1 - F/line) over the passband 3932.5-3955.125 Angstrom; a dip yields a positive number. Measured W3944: 7.90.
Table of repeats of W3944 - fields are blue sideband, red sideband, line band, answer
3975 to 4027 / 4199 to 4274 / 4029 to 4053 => 1.0 Angstrom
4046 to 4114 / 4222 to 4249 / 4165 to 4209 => -2.8 Angstrom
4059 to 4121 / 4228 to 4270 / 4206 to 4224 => -1.0 Angstrom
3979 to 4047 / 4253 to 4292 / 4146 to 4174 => -4.2 Angstrom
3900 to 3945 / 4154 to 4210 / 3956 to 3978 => 6.3 Angstrom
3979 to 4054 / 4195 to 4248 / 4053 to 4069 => 0.6 Angstrom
